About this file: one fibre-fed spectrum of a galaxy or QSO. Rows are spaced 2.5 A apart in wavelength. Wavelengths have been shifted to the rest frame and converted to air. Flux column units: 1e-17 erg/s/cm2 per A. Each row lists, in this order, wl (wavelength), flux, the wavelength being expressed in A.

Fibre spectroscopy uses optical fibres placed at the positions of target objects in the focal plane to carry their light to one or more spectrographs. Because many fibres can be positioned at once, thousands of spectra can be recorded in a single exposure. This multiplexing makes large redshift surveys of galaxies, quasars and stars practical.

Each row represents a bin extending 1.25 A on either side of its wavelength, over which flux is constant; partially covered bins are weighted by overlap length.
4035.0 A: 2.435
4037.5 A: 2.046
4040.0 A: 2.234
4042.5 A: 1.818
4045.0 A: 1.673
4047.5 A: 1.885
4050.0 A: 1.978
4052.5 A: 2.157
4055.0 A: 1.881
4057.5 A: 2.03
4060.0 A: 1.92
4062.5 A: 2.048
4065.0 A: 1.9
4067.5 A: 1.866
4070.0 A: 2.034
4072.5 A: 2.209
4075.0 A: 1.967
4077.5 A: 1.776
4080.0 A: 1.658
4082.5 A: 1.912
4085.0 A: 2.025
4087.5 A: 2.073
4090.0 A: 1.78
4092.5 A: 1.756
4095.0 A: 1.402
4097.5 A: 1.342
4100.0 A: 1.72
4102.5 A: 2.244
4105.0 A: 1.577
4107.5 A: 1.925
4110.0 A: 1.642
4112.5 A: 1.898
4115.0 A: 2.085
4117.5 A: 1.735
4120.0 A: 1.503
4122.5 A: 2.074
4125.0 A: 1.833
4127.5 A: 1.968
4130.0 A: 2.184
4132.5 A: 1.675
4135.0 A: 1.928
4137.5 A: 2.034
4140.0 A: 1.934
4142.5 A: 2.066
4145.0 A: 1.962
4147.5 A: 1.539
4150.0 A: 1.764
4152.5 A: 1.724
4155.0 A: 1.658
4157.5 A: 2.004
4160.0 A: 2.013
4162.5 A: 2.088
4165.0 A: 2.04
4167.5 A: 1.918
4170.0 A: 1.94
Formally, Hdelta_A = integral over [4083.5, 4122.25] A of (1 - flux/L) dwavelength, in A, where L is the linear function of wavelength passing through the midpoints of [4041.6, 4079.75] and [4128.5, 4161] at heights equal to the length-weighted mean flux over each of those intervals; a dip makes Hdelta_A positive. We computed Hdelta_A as 2.5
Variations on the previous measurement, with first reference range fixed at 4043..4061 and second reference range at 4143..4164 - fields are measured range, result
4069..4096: 0.4 A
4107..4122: 0.6 A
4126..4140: -0.6 A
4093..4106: 1.6 A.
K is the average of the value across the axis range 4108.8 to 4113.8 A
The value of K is 1.77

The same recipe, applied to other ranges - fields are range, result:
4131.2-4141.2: 1.89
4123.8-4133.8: 1.92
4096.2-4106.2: 1.72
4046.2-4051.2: 1.93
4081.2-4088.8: 2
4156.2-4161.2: 2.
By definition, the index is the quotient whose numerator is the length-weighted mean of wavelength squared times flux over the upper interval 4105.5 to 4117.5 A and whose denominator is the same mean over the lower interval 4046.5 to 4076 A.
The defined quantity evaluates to 1.0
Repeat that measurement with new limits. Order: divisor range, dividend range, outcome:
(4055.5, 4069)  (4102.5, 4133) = 0.98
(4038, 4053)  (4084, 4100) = 0.90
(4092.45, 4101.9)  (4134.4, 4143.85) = 1.29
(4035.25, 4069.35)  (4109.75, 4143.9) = 1.00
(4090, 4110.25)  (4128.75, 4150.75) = 1.13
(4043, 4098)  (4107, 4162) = 1.03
